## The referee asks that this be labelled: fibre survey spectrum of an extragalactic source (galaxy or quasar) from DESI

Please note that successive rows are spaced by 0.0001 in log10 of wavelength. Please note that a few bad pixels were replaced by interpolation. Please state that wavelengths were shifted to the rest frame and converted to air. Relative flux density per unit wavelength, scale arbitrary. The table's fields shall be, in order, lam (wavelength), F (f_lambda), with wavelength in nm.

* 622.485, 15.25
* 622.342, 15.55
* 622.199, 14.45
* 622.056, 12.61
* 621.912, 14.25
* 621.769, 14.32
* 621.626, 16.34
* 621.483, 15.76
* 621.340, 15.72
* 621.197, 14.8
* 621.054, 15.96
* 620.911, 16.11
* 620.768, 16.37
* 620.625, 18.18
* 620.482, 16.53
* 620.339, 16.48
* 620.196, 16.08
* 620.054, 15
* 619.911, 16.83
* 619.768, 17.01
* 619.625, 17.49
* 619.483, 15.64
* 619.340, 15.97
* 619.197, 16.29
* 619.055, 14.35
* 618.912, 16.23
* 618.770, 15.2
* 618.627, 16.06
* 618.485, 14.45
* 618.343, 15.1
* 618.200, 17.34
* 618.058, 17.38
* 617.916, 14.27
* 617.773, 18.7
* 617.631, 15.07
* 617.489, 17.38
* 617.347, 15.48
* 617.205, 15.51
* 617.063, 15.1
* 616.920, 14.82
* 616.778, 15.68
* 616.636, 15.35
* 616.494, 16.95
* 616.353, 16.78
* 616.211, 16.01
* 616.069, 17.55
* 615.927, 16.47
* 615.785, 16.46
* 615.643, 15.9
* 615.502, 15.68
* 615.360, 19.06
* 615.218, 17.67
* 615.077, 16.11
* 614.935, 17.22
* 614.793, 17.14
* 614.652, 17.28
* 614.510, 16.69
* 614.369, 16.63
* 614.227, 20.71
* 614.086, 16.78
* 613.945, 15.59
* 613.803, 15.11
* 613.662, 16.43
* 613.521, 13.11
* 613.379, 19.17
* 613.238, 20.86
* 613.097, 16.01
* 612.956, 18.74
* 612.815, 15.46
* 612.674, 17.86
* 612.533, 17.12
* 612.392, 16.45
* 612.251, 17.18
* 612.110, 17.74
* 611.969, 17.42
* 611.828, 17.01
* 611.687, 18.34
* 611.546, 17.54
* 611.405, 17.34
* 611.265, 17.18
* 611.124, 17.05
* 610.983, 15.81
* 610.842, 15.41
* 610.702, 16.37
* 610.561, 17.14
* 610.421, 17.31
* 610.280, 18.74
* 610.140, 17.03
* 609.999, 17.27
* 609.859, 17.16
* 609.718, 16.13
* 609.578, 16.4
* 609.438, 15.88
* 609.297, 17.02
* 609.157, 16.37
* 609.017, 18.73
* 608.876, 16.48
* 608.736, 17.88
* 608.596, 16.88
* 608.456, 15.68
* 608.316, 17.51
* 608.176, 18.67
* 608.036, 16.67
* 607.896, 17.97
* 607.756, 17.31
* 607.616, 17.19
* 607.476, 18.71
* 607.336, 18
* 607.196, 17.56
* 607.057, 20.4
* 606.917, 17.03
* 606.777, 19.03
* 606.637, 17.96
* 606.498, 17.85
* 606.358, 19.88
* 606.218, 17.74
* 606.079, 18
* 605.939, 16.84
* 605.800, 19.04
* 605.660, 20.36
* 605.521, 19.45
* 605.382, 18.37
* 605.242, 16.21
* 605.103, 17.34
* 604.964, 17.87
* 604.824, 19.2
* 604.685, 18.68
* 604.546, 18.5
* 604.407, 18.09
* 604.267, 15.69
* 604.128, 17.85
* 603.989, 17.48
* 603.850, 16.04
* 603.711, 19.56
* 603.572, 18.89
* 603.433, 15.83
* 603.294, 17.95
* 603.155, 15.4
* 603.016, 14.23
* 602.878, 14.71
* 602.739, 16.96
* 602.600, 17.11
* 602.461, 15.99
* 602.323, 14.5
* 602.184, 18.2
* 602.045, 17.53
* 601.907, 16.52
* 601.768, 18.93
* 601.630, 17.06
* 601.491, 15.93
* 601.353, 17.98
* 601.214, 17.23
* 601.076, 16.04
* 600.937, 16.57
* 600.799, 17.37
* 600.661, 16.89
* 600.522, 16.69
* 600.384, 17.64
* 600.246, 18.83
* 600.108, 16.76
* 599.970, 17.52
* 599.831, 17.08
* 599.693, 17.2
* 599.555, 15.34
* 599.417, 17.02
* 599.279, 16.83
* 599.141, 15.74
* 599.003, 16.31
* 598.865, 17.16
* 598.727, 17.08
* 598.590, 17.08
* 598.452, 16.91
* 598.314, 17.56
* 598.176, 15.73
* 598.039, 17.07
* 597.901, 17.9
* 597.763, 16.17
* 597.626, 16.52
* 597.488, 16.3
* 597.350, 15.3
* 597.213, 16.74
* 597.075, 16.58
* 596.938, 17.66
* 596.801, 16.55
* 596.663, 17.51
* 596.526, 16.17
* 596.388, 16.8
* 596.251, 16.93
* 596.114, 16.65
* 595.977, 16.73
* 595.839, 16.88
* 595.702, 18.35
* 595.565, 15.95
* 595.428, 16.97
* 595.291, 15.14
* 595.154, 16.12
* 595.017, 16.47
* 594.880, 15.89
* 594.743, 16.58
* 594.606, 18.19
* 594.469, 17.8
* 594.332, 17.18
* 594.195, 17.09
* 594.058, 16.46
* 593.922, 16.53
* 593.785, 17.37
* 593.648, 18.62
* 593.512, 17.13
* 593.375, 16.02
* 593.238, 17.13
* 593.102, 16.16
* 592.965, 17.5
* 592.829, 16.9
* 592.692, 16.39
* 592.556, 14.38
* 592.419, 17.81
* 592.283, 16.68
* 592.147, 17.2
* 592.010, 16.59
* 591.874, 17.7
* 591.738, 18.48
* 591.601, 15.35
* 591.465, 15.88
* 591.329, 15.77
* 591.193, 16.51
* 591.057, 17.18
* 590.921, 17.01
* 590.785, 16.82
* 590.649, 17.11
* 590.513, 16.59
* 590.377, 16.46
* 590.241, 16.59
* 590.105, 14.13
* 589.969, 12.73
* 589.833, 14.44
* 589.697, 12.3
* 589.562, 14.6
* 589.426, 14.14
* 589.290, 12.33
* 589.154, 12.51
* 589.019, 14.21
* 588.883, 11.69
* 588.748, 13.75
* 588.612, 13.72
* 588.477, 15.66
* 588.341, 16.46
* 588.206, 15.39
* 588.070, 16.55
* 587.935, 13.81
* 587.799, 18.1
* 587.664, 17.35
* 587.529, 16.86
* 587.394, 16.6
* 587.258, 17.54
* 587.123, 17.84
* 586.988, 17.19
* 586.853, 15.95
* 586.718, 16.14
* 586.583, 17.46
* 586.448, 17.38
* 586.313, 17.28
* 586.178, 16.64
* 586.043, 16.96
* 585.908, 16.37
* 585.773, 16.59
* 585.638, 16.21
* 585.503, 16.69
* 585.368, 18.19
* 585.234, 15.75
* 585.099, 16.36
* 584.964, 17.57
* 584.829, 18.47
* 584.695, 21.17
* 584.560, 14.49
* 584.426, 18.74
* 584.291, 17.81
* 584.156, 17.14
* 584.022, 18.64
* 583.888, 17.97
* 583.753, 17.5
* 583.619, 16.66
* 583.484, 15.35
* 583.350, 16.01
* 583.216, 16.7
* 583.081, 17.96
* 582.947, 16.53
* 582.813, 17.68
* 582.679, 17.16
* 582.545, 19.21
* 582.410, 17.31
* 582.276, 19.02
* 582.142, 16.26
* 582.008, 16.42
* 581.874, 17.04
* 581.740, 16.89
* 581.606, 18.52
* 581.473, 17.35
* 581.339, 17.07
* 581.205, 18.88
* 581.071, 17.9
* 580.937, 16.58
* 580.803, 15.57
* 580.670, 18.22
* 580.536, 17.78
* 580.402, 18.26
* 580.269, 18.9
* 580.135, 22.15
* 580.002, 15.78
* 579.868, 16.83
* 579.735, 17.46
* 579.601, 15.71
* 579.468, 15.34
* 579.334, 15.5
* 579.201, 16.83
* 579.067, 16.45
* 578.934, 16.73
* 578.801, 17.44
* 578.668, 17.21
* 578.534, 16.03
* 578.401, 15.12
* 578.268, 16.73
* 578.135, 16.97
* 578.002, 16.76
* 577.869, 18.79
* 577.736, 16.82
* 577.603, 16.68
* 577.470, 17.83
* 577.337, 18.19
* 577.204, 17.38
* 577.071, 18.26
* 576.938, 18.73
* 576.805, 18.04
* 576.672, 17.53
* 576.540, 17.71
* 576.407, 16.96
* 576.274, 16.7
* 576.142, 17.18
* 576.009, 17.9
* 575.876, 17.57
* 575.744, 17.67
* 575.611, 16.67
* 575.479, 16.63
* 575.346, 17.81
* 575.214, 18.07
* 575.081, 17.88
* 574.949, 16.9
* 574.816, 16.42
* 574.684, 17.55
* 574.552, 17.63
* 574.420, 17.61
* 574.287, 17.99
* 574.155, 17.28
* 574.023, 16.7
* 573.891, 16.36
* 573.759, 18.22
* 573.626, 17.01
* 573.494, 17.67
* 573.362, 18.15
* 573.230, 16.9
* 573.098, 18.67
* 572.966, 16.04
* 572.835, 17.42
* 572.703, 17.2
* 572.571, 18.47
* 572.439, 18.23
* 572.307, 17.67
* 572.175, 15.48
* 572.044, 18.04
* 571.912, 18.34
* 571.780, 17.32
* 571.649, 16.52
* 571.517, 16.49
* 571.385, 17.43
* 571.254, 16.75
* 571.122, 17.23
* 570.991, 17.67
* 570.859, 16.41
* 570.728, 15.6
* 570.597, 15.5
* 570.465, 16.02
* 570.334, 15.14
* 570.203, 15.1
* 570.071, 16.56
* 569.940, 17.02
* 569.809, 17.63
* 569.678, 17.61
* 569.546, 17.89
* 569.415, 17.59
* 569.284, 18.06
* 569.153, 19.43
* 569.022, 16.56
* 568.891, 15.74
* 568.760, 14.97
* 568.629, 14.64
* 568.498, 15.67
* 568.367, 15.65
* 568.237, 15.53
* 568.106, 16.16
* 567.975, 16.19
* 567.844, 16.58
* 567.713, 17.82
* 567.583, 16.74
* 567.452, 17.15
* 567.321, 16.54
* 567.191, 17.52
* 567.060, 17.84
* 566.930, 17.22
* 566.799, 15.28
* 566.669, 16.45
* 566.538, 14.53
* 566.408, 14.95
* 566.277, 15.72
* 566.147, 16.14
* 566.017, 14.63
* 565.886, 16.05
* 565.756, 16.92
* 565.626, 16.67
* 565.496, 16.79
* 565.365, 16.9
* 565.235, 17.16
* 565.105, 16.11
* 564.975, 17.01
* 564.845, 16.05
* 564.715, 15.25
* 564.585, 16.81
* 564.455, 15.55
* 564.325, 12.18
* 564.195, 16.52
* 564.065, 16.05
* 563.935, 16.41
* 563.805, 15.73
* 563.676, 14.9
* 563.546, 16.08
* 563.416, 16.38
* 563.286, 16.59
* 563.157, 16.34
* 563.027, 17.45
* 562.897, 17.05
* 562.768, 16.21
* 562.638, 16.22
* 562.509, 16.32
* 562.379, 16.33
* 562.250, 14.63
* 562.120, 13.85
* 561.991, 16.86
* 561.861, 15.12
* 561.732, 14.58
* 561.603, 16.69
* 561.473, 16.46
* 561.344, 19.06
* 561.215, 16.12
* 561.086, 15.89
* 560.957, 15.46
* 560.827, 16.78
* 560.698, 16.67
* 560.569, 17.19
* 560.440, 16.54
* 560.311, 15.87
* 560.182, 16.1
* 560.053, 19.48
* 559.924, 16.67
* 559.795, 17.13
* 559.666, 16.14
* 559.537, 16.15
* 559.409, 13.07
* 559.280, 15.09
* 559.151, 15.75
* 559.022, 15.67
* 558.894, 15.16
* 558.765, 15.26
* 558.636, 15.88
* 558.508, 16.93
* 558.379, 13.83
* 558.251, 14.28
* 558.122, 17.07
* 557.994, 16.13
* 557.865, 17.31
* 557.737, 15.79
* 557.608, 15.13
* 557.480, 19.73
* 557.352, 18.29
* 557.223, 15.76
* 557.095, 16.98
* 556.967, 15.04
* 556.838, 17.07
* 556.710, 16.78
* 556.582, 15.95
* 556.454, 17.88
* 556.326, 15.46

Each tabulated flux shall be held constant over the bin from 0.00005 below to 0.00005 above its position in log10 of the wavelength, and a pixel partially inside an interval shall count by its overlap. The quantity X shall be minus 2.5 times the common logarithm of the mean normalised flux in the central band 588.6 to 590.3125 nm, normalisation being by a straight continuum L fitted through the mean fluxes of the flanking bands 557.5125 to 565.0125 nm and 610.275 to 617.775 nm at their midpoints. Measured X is 0.20 mag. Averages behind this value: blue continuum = 16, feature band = 13.6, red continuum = 16.8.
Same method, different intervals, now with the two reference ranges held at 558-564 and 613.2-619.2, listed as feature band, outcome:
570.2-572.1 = -0.04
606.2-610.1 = -0.07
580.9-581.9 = -0.09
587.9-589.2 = 0.13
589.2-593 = 0.03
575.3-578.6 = -0.07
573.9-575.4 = -0.08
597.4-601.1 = -0.04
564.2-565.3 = 0.02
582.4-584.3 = -0.07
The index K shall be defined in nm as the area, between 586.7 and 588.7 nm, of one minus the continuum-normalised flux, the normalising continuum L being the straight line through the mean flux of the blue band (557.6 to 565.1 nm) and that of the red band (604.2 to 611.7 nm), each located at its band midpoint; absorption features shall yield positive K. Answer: 0.069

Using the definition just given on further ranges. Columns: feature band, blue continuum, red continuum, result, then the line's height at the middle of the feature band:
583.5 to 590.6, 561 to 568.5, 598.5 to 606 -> 0.27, 16.8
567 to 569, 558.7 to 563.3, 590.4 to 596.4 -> 0.00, 16.3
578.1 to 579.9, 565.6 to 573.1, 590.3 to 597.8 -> 0.03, 16.7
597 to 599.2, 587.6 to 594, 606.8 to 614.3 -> -0.04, 16.3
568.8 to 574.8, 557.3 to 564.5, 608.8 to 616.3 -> -0.31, 16.3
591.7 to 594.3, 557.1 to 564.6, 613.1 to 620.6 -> -0.10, 16.3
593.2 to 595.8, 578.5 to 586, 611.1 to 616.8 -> 0.04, 17.2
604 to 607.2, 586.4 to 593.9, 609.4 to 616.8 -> -0.30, 16.6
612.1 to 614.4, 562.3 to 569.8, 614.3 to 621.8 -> -0.12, 16.2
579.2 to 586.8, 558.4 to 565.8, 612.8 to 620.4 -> -0.48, 16.3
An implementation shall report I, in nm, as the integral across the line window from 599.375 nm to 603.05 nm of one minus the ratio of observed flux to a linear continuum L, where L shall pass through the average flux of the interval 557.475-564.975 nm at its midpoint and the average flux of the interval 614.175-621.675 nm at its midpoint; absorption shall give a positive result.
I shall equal -0.13 nm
